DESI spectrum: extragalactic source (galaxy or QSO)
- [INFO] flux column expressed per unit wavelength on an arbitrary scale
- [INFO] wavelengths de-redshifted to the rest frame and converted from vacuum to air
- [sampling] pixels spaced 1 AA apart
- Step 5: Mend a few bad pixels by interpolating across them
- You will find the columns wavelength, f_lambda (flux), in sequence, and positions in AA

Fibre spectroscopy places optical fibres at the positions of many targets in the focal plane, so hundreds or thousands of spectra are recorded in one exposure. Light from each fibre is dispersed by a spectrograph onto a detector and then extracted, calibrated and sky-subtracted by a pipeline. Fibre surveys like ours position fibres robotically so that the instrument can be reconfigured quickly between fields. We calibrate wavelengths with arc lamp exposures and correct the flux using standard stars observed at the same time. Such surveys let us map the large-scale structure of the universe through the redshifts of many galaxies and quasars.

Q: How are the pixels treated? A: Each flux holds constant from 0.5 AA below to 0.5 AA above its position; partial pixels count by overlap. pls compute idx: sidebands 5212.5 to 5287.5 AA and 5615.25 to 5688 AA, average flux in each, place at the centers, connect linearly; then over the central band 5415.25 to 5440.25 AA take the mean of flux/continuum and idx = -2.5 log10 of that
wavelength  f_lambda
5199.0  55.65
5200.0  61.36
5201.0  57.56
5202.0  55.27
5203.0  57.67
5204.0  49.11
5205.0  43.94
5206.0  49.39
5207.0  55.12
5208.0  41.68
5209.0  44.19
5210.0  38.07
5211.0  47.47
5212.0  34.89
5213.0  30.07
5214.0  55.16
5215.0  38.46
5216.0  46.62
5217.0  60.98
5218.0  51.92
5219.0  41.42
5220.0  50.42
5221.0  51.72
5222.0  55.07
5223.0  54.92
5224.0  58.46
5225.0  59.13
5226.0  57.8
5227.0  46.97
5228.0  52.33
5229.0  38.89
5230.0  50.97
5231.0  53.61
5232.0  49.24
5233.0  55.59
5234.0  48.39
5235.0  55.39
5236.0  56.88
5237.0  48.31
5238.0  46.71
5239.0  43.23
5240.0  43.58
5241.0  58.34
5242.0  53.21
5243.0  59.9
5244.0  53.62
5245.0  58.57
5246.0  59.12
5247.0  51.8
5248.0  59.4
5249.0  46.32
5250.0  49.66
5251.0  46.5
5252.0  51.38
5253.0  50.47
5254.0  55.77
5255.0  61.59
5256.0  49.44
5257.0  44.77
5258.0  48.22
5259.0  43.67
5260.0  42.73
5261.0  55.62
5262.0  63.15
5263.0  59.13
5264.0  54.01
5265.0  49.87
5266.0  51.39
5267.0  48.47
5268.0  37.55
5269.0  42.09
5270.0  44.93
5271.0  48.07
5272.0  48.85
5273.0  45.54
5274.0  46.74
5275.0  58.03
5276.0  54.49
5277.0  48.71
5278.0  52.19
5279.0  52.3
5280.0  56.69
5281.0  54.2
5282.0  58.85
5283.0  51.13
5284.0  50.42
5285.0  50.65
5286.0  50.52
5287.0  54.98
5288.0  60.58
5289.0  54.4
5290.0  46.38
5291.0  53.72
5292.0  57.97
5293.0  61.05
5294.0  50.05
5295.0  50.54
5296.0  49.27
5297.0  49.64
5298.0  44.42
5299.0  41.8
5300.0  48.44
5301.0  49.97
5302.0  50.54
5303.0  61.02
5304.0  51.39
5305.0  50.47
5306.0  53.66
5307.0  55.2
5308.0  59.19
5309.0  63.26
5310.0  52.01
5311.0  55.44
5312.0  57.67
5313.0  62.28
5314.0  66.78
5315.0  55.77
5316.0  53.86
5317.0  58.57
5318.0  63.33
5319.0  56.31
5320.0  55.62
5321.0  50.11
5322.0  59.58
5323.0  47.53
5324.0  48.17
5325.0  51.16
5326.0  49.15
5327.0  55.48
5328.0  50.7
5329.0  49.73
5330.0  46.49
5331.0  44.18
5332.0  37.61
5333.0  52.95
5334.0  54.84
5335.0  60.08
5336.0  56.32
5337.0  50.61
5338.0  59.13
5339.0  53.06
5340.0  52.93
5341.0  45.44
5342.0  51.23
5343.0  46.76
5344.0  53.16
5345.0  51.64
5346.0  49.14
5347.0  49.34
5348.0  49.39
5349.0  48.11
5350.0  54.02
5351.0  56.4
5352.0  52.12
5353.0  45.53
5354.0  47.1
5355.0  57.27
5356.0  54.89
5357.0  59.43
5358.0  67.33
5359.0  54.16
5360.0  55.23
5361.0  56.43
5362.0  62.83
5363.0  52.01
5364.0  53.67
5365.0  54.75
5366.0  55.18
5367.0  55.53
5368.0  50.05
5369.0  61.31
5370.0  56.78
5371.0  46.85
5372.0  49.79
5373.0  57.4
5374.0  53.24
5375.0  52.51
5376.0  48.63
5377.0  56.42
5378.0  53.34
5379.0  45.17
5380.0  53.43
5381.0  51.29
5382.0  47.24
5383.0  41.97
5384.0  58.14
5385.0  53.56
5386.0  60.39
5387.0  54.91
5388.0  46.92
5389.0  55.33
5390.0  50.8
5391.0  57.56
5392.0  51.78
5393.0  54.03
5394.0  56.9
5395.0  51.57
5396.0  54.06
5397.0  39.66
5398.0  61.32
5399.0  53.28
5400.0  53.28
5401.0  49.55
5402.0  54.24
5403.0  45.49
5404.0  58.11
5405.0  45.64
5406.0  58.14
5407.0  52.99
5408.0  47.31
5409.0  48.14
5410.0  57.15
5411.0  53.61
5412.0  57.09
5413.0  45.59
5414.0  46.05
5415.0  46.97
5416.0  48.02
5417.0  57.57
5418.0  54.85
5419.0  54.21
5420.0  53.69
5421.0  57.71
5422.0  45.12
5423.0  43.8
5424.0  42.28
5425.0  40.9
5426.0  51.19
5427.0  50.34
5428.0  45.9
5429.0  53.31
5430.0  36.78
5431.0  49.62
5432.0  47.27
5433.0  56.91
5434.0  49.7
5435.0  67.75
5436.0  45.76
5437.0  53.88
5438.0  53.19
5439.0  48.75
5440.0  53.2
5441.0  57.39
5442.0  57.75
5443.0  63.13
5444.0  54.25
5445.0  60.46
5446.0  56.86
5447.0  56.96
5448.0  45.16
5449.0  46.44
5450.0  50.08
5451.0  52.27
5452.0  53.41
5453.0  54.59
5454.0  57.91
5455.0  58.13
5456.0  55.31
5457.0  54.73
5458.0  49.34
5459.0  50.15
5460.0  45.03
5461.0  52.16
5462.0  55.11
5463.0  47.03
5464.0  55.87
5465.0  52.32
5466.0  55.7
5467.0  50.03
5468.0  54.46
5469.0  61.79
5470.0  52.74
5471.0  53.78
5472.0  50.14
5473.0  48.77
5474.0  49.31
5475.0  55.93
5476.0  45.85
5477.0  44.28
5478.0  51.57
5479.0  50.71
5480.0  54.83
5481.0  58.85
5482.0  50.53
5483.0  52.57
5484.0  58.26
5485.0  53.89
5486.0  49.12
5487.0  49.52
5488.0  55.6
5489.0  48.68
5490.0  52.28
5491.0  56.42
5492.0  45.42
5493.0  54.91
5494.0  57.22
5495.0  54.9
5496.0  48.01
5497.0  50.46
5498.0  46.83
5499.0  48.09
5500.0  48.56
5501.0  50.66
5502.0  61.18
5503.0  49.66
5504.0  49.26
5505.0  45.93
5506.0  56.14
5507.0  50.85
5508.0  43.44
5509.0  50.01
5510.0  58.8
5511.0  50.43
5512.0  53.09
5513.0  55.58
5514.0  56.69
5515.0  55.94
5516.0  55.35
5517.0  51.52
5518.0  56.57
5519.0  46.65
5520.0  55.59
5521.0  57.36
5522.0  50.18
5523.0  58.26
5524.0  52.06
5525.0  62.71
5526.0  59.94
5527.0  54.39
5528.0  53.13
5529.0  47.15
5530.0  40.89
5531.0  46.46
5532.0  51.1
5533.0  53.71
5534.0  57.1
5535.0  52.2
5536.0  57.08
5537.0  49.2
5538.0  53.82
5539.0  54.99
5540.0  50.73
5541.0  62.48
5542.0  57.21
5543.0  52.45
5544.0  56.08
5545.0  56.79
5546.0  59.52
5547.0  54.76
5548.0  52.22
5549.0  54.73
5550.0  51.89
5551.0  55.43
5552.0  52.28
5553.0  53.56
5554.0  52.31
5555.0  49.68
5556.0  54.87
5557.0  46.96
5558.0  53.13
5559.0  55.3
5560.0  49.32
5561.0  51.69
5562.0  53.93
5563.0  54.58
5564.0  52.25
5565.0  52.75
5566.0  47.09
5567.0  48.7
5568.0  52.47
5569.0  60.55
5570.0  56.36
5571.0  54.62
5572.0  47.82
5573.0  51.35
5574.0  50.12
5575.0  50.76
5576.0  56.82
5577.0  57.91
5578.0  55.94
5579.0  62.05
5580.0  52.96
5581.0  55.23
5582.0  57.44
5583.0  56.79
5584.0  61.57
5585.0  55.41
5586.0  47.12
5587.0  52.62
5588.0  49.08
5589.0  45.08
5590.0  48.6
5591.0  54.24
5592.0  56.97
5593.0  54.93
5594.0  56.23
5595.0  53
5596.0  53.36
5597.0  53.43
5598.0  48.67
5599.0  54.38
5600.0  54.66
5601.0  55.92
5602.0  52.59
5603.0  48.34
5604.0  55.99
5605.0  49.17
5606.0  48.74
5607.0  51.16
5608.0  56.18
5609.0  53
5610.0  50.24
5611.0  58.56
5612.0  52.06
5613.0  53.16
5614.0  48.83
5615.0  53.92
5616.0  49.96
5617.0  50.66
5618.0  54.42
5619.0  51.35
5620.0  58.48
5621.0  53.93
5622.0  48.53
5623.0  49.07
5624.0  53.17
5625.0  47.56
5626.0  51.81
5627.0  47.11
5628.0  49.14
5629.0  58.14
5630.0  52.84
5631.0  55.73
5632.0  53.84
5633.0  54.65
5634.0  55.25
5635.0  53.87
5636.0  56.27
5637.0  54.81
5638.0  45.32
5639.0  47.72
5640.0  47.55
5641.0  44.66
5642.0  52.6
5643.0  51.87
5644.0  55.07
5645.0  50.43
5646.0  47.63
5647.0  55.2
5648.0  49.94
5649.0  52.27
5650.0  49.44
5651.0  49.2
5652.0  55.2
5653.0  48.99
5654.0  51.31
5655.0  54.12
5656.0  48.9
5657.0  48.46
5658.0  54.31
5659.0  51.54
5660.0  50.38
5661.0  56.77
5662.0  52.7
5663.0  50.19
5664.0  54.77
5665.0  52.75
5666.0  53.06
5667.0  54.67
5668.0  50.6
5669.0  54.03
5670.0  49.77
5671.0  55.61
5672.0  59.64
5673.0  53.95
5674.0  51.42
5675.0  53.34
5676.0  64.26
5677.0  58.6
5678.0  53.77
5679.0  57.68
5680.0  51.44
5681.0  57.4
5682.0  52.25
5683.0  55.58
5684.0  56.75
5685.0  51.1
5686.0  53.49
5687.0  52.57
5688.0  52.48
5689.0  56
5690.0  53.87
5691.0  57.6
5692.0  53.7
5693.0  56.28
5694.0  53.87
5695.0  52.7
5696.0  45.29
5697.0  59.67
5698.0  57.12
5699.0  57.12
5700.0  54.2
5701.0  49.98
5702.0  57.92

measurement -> 0.03 mag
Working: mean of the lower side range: 51.1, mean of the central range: 50.4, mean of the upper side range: 52.7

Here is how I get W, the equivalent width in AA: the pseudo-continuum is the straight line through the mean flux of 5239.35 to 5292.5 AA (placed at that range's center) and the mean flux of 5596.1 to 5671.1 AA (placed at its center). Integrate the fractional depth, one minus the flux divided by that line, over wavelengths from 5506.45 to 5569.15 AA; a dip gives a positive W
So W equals -1.5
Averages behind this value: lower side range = 51.9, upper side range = 52.1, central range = 53.3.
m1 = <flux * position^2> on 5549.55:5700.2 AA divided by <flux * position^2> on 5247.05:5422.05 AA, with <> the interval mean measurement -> 1.12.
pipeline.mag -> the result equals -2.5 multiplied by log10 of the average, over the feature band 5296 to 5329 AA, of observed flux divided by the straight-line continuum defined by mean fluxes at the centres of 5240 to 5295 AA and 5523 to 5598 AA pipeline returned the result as -0.03 mag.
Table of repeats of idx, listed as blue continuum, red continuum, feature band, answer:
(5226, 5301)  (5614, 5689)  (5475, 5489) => 0.001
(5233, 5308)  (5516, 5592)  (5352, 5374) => -0.052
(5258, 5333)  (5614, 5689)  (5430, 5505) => -0.002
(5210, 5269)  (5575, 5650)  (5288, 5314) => -0.054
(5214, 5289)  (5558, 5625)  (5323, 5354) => 0.025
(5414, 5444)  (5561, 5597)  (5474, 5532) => 0.003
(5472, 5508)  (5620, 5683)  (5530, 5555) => -0.039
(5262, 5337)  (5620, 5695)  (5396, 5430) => 0.045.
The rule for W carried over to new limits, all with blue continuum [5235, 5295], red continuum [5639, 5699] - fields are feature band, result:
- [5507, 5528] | -0.6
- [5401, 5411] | 0.1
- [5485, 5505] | 0.5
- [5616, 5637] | 0.1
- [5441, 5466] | -0.6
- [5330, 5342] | 0.2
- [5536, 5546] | -0.5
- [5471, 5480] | 0.4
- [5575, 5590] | -0.4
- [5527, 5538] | 0.3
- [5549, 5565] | 0.1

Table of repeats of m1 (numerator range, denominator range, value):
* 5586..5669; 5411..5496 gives 1.06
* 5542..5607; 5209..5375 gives 1.13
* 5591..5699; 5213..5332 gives 1.17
